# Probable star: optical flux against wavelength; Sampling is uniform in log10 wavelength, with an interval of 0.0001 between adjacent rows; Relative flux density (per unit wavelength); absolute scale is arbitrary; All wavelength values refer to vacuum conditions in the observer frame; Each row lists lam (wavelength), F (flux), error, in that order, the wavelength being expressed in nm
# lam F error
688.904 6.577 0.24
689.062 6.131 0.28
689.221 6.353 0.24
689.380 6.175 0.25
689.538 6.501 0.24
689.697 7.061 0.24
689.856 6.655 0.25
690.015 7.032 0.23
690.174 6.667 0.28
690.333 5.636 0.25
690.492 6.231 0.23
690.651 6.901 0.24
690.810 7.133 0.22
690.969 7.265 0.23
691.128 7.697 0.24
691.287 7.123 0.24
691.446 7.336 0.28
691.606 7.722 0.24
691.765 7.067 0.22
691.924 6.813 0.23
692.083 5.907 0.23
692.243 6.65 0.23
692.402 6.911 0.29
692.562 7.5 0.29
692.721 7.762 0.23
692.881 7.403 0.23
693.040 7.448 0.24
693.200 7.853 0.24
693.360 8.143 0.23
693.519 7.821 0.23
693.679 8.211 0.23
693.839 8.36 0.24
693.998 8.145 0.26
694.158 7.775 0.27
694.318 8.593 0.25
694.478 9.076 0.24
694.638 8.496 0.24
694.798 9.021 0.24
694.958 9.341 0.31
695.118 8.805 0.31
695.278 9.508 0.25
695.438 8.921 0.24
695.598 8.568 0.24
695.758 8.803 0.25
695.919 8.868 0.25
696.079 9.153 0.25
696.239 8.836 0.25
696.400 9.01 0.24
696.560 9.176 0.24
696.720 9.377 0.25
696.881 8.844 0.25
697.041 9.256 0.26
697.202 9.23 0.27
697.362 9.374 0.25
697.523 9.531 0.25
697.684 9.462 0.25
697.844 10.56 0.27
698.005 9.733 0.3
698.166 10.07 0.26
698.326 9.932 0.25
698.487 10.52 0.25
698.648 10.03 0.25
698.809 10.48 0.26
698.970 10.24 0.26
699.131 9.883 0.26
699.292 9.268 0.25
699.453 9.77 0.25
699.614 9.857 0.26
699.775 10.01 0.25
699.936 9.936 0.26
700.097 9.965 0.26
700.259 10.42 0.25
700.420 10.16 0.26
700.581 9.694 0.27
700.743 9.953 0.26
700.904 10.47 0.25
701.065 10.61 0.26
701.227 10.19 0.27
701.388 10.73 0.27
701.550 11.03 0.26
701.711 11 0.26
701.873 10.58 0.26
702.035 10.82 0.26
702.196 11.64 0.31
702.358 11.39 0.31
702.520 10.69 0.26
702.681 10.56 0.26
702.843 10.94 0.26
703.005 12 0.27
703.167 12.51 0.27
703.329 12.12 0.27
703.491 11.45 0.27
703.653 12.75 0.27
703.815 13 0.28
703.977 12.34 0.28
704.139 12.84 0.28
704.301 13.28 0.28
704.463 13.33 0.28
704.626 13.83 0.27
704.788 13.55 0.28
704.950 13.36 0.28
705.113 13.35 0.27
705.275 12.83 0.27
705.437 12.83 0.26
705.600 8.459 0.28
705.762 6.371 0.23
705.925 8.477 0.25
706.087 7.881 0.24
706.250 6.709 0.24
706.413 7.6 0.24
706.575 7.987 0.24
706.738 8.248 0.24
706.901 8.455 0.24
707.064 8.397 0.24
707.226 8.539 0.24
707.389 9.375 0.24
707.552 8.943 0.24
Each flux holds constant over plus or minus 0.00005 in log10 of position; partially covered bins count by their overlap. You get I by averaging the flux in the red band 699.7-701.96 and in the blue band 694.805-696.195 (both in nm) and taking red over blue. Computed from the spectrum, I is 1.1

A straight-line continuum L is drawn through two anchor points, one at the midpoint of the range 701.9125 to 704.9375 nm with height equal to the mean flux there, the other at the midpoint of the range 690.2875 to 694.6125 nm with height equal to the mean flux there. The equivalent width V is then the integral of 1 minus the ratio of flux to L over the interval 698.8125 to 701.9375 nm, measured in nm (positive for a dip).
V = 0.189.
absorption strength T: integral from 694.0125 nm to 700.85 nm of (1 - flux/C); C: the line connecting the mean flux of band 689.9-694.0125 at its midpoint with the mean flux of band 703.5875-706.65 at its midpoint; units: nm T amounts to -0.48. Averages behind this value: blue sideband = 7.24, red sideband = 11.1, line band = 9.46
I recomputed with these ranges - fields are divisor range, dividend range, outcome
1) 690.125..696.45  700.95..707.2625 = 1.38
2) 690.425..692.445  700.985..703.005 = 1.56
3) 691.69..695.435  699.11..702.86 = 1.31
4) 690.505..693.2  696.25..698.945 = 1.35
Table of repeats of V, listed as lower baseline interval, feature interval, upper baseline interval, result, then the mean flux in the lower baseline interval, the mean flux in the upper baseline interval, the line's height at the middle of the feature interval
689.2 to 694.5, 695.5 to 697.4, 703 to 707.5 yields -0.13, 7.25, 10.7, 8.45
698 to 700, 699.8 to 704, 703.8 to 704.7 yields 0.25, 9.99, 13.1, 11.7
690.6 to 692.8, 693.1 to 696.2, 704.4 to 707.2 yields -0.34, 7.13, 10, 7.74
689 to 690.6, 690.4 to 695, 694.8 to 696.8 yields 0.05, 6.45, 9.03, 7.7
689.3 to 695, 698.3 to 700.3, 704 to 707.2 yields -0.22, 7.42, 10.4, 9.01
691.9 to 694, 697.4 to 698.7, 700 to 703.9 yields -0.06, 7.49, 11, 9.49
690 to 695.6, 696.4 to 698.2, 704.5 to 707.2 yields -0.22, 7.69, 9.92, 8.46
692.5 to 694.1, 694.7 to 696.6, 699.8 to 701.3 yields -0.09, 7.87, 10.1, 8.61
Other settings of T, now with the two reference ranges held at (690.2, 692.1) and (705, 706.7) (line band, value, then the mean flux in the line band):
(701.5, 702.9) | -0.36 nm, 11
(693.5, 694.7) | -0.15 nm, 8.33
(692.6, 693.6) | -0.07 nm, 7.73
